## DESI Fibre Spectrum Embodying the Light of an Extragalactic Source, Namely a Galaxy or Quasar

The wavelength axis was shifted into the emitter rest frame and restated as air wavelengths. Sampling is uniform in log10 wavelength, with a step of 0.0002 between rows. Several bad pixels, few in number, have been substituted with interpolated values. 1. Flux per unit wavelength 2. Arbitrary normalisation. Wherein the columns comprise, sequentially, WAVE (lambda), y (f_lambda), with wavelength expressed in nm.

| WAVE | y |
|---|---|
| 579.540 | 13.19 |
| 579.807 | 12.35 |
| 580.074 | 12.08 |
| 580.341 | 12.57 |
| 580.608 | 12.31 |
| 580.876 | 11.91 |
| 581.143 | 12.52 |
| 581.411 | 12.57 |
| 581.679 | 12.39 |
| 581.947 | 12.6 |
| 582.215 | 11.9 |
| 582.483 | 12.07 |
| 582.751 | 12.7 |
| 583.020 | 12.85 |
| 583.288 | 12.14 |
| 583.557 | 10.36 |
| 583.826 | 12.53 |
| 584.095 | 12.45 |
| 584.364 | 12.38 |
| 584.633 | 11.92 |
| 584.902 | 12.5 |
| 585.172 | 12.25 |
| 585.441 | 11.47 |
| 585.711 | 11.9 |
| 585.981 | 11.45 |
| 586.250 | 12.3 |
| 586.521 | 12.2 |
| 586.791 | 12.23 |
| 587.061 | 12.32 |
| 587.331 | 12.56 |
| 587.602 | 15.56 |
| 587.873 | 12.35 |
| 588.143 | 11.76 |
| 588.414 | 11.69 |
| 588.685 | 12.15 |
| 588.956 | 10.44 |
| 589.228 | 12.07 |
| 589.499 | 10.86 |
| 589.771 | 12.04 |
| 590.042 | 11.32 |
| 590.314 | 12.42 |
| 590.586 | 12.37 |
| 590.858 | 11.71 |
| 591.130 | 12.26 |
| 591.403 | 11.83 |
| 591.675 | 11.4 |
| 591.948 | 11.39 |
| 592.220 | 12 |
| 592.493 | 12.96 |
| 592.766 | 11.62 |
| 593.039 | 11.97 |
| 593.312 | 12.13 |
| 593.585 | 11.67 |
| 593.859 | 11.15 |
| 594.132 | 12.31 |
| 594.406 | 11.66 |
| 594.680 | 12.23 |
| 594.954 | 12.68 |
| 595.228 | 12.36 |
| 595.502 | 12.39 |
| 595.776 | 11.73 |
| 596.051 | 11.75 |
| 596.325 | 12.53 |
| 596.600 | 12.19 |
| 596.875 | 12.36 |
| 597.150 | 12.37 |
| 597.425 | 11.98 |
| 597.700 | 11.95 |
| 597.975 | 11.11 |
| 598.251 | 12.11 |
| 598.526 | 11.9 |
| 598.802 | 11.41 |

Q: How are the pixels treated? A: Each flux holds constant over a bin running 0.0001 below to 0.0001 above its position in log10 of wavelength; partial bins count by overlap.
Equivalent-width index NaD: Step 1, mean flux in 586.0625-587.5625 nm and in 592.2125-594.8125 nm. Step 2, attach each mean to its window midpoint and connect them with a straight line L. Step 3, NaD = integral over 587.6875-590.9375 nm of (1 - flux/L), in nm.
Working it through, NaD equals 0.13 nm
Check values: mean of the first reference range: 12.5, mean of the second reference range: 12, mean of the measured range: 11.8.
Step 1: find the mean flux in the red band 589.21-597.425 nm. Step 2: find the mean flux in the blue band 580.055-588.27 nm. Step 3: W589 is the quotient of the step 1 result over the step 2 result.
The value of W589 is 0.97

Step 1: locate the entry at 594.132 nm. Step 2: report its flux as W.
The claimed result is 12.31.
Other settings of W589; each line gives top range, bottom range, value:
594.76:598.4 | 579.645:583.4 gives 0.98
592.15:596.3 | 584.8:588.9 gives 0.98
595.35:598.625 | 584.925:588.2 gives 0.97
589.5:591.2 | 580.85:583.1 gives 0.96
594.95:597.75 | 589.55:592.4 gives 1.03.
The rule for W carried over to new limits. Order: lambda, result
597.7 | 11.95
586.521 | 12.2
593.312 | 12.13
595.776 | 11.73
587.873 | 12.35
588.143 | 11.76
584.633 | 11.92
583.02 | 12.85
